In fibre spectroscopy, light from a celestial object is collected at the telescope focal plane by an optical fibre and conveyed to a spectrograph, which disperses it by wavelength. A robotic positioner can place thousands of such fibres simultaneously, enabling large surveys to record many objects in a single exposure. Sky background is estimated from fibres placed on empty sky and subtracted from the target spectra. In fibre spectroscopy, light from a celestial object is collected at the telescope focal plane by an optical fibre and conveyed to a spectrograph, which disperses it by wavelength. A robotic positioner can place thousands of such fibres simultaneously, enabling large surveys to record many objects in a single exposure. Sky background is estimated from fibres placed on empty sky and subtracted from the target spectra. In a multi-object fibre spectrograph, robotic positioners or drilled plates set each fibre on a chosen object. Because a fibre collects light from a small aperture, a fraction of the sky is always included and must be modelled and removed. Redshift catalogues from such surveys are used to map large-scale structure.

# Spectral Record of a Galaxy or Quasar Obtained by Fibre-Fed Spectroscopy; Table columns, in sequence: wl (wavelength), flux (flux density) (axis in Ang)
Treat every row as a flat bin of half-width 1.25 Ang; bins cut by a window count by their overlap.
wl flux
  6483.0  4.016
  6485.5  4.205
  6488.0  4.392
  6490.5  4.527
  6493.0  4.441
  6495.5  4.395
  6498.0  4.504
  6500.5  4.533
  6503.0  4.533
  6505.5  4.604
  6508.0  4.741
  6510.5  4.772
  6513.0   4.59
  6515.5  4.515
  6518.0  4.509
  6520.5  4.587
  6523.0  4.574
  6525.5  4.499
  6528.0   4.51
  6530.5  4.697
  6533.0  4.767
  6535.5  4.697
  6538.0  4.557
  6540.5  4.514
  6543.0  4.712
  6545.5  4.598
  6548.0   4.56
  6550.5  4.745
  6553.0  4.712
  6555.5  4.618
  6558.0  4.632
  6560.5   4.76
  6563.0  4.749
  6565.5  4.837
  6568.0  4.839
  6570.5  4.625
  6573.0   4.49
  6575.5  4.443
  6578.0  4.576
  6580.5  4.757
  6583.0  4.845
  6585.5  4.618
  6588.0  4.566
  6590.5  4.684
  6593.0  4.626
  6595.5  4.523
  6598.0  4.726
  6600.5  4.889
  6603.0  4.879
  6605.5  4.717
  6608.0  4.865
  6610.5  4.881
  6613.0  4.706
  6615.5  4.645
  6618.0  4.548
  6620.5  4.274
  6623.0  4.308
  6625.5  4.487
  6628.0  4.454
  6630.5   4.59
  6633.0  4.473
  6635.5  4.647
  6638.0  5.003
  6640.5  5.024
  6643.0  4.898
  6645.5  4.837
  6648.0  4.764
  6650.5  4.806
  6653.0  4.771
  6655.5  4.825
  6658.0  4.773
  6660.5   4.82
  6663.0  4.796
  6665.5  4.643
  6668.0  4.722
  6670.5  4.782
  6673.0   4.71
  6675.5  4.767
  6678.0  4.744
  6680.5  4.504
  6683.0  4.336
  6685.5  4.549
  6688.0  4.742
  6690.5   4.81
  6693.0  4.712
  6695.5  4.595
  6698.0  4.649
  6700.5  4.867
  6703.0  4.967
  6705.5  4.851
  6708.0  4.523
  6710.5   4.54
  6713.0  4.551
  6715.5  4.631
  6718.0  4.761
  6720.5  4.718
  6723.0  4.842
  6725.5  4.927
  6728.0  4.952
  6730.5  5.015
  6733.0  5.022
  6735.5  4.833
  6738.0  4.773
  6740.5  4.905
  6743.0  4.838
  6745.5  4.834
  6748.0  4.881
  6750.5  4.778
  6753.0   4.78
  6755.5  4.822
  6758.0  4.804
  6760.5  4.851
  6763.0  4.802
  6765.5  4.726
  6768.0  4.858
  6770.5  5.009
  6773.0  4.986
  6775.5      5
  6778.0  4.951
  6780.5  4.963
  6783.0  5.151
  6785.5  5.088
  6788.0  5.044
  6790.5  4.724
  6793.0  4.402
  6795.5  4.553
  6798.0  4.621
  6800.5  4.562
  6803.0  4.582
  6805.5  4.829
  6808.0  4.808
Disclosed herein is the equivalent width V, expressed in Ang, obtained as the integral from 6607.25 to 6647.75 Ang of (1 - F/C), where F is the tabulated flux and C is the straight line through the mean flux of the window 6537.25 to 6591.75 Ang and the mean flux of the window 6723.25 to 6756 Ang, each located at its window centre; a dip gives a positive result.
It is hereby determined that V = 0.6 Ang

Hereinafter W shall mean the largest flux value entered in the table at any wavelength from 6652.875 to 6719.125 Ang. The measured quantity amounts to 4.967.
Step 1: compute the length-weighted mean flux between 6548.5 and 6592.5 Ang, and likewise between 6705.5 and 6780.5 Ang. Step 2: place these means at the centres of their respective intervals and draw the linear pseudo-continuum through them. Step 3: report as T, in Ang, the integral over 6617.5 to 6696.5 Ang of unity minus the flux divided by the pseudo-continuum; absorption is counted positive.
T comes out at 1.2 Ang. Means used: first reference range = 4.67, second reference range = 4.83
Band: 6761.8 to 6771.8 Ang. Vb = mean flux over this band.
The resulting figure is 4.85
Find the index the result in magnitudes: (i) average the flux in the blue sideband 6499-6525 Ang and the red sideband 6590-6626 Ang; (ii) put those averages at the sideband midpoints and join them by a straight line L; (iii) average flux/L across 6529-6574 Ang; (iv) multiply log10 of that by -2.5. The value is -0.01 mag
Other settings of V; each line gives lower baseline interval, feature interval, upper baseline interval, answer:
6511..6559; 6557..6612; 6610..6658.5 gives -0.7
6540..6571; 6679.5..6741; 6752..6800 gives 0.7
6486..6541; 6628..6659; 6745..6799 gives -0.4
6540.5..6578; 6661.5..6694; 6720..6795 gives 0.7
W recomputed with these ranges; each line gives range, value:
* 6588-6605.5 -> 4.889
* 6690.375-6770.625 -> 5.022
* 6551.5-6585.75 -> 4.845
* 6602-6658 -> 5.024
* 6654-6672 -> 4.825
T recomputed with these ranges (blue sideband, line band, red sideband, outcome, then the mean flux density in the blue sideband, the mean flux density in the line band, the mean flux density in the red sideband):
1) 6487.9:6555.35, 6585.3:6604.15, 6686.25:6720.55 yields -0.2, 4.59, 4.69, 4.71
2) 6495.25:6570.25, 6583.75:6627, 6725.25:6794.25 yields 0.6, 4.63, 4.64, 4.88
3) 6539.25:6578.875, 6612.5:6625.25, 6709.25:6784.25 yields 0.6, 4.65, 4.48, 4.85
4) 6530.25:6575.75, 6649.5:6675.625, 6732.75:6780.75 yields 0.0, 4.66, 4.76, 4.87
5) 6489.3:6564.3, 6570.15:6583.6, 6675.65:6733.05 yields 0.1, 4.61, 4.61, 4.73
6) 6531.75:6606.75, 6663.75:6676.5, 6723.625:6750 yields 0.2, 4.68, 4.73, 4.89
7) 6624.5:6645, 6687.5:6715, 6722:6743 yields 0.8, 4.7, 4.71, 4.91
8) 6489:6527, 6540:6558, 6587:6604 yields -0.1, 4.55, 4.64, 4.7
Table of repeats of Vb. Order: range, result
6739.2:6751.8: 4.85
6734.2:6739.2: 4.81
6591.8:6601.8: 4.69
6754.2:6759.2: 4.81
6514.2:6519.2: 4.51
